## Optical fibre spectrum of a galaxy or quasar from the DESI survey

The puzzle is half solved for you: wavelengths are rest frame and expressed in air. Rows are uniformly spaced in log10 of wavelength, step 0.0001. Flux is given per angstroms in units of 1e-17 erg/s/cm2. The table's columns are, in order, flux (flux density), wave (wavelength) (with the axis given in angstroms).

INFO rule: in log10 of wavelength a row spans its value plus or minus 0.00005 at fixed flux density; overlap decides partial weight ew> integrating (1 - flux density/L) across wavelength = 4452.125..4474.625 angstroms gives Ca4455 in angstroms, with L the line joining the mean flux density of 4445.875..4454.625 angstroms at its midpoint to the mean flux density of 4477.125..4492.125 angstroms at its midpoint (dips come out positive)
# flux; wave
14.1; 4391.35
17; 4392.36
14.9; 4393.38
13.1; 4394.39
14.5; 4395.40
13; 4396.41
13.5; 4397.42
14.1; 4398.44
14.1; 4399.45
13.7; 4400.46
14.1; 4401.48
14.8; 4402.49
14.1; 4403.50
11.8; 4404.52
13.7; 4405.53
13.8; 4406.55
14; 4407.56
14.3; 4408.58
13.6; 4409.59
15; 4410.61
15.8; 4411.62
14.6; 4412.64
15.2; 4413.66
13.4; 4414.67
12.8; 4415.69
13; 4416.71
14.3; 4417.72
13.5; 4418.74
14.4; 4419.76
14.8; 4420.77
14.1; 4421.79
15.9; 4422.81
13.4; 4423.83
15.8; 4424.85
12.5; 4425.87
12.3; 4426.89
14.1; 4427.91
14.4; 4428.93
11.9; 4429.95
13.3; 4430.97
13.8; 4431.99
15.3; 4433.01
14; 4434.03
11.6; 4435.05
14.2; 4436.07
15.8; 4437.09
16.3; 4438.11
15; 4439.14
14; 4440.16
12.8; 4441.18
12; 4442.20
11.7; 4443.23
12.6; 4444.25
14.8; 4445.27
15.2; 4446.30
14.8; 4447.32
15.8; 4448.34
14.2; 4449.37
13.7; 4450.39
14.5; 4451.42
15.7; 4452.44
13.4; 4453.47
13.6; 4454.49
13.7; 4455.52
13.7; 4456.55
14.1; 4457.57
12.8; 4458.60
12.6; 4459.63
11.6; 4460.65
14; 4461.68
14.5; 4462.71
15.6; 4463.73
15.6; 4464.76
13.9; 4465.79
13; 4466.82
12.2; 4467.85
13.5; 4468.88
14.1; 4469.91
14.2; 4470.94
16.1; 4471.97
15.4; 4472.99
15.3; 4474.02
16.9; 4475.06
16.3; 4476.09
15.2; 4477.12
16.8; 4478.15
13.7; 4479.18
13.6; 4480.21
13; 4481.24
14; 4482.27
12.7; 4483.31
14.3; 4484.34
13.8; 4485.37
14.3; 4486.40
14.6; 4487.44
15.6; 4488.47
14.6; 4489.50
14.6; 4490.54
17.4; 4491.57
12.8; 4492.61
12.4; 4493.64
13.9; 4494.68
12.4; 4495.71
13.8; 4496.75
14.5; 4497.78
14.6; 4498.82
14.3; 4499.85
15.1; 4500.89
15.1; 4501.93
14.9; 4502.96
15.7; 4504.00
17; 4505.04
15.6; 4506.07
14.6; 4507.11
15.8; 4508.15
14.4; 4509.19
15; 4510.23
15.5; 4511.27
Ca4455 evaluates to 0.8 angstroms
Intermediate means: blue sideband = 14.6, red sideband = 14.5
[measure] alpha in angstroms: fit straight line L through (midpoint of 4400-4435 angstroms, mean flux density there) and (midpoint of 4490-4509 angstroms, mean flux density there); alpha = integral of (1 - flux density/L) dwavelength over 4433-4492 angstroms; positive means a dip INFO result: 0.4 angstroms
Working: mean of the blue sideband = 14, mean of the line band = 14.3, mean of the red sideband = 14.7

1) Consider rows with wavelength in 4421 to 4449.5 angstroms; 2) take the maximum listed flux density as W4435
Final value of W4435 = 16.3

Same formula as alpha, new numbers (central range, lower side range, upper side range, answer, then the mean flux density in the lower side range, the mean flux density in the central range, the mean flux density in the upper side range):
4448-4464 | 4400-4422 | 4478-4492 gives 0.39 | 14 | 13.9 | 14.4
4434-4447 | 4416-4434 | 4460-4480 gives 0.27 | 13.9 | 13.9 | 14.6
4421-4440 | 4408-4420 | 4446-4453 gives 0.47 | 14.1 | 14.1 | 14.8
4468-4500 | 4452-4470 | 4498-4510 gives 0.08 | 13.7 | 14.5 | 15.2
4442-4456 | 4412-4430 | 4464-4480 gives 0.39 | 14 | 14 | 14.8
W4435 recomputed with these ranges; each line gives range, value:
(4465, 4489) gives 16.9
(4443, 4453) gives 15.8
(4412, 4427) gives 15.9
